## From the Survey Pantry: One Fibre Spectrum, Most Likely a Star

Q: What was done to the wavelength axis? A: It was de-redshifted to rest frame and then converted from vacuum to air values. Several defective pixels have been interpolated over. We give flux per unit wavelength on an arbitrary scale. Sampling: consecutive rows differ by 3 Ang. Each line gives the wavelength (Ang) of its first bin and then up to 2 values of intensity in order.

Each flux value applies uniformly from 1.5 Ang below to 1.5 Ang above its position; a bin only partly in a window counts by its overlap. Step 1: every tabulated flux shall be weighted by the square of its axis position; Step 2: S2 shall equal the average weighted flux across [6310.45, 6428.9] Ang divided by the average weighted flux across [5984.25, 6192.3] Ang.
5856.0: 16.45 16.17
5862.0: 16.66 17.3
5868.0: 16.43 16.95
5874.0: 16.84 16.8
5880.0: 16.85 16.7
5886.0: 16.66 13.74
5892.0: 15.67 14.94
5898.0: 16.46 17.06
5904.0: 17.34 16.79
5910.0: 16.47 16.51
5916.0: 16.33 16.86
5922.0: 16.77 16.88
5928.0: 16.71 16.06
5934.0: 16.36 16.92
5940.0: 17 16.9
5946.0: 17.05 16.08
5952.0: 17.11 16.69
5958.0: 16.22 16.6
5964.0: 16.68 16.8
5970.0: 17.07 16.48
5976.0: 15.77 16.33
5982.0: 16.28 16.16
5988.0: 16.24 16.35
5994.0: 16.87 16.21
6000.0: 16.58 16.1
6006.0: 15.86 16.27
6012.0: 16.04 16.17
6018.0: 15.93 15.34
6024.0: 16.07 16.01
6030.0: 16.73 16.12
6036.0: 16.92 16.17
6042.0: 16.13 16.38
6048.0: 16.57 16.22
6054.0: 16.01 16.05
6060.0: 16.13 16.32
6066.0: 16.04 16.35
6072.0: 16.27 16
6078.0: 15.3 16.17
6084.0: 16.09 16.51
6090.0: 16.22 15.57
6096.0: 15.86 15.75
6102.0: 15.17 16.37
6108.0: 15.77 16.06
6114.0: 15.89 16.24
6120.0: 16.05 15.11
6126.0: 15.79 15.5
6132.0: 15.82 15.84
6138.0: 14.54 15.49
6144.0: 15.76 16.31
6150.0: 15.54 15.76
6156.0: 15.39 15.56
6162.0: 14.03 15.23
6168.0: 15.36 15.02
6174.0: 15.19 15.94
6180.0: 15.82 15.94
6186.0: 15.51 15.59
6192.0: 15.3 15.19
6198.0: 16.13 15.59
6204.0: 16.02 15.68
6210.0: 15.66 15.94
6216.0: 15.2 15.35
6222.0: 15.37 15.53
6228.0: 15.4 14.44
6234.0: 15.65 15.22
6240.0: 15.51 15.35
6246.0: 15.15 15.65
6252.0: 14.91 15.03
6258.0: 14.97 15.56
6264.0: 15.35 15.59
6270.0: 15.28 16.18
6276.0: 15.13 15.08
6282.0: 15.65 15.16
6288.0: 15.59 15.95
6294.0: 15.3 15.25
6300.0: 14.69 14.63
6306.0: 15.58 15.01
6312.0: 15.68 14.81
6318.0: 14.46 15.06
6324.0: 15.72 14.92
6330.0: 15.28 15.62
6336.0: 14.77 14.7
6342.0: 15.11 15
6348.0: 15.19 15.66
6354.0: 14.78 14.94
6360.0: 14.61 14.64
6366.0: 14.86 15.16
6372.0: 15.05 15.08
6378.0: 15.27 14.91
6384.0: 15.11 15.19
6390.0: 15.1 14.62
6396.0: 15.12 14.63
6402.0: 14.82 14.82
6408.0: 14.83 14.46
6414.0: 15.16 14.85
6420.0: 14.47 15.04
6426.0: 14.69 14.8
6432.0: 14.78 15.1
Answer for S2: 1.03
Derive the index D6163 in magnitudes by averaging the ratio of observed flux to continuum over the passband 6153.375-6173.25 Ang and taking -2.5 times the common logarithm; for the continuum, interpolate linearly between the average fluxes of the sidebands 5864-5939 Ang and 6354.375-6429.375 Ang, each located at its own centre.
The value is 0.04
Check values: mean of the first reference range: 16.5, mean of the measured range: 15.1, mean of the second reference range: 14.9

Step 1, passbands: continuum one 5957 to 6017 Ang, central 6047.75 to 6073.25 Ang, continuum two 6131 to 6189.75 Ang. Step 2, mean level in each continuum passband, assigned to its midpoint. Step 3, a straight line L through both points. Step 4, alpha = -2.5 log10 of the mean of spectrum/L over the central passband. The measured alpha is -0.015 mag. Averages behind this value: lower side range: 16.4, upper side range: 15.5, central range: 16.2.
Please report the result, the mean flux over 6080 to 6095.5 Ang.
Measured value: 16.1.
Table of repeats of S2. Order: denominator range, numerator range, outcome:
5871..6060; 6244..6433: 1.04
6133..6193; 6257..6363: 1.03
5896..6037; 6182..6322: 1.02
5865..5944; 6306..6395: 1.05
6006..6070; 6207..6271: 1.01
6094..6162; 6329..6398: 1.03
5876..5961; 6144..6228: 1.03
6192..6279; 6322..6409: 1.01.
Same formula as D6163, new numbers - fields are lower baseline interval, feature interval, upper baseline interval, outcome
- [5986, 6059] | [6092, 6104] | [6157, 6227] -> 0.02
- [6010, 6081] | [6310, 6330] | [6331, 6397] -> 0.00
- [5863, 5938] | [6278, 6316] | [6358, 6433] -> 0.00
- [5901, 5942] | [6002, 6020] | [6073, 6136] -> 0.02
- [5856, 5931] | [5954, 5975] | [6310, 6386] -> -0.02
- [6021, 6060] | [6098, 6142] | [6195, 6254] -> 0.01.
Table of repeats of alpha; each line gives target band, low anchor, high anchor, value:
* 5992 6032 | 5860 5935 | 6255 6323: -0.003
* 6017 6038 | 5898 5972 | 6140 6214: 0.007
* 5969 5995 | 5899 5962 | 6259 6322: 0.008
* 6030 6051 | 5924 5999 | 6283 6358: -0.010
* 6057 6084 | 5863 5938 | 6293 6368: -0.010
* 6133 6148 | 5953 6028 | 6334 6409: 0.014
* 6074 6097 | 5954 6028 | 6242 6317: 0.000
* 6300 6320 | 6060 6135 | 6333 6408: 0.013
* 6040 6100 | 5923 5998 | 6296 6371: 0.001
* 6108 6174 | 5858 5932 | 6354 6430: 0.011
